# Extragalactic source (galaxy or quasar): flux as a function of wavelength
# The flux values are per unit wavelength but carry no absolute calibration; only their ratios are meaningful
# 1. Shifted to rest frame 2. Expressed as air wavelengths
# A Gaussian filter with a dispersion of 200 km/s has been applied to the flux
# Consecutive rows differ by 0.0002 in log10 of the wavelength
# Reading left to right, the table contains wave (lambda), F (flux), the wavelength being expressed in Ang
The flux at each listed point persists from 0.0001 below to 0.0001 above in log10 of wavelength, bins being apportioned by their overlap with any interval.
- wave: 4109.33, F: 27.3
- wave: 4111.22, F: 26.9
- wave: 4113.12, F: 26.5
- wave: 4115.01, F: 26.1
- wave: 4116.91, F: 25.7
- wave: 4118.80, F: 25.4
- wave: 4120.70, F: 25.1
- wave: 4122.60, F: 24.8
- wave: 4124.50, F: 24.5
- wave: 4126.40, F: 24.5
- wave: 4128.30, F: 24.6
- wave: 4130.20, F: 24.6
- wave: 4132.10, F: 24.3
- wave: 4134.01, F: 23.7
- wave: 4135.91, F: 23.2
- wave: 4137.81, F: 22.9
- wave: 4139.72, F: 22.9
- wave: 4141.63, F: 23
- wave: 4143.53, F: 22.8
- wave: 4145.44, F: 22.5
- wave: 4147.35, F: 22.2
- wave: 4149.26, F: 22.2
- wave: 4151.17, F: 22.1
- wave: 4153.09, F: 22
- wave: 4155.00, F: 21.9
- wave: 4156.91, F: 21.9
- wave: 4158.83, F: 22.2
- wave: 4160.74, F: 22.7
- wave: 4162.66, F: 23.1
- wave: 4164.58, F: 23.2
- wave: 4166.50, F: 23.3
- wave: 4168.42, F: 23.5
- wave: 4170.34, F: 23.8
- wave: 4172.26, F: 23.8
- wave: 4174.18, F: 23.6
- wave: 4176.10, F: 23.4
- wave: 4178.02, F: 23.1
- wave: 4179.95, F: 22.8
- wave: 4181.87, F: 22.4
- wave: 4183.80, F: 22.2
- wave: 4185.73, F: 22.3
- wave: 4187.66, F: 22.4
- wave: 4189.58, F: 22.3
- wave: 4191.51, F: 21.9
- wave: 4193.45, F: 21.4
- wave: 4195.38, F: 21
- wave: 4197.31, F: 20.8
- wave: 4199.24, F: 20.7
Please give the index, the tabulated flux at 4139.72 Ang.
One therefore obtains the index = 22.9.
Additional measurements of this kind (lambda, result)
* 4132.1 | 24.3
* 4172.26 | 23.8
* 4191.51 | 21.9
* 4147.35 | 22.2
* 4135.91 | 23.2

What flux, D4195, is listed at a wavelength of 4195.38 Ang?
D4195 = 21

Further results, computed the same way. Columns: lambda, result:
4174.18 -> 23.6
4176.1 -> 23.4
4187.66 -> 22.4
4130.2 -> 24.6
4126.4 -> 24.5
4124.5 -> 24.5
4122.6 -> 24.8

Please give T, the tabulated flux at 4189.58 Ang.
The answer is 22.3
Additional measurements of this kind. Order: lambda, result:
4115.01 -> 26.1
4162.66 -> 23.1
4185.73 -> 22.3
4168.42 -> 23.5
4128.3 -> 24.6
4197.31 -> 20.8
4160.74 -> 22.7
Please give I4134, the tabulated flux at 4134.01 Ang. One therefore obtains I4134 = 23.7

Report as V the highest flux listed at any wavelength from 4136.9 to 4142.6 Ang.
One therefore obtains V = 23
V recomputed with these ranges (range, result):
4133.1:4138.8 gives 23.7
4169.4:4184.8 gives 23.8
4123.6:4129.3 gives 24.6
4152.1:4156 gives 22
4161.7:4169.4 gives 23.5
